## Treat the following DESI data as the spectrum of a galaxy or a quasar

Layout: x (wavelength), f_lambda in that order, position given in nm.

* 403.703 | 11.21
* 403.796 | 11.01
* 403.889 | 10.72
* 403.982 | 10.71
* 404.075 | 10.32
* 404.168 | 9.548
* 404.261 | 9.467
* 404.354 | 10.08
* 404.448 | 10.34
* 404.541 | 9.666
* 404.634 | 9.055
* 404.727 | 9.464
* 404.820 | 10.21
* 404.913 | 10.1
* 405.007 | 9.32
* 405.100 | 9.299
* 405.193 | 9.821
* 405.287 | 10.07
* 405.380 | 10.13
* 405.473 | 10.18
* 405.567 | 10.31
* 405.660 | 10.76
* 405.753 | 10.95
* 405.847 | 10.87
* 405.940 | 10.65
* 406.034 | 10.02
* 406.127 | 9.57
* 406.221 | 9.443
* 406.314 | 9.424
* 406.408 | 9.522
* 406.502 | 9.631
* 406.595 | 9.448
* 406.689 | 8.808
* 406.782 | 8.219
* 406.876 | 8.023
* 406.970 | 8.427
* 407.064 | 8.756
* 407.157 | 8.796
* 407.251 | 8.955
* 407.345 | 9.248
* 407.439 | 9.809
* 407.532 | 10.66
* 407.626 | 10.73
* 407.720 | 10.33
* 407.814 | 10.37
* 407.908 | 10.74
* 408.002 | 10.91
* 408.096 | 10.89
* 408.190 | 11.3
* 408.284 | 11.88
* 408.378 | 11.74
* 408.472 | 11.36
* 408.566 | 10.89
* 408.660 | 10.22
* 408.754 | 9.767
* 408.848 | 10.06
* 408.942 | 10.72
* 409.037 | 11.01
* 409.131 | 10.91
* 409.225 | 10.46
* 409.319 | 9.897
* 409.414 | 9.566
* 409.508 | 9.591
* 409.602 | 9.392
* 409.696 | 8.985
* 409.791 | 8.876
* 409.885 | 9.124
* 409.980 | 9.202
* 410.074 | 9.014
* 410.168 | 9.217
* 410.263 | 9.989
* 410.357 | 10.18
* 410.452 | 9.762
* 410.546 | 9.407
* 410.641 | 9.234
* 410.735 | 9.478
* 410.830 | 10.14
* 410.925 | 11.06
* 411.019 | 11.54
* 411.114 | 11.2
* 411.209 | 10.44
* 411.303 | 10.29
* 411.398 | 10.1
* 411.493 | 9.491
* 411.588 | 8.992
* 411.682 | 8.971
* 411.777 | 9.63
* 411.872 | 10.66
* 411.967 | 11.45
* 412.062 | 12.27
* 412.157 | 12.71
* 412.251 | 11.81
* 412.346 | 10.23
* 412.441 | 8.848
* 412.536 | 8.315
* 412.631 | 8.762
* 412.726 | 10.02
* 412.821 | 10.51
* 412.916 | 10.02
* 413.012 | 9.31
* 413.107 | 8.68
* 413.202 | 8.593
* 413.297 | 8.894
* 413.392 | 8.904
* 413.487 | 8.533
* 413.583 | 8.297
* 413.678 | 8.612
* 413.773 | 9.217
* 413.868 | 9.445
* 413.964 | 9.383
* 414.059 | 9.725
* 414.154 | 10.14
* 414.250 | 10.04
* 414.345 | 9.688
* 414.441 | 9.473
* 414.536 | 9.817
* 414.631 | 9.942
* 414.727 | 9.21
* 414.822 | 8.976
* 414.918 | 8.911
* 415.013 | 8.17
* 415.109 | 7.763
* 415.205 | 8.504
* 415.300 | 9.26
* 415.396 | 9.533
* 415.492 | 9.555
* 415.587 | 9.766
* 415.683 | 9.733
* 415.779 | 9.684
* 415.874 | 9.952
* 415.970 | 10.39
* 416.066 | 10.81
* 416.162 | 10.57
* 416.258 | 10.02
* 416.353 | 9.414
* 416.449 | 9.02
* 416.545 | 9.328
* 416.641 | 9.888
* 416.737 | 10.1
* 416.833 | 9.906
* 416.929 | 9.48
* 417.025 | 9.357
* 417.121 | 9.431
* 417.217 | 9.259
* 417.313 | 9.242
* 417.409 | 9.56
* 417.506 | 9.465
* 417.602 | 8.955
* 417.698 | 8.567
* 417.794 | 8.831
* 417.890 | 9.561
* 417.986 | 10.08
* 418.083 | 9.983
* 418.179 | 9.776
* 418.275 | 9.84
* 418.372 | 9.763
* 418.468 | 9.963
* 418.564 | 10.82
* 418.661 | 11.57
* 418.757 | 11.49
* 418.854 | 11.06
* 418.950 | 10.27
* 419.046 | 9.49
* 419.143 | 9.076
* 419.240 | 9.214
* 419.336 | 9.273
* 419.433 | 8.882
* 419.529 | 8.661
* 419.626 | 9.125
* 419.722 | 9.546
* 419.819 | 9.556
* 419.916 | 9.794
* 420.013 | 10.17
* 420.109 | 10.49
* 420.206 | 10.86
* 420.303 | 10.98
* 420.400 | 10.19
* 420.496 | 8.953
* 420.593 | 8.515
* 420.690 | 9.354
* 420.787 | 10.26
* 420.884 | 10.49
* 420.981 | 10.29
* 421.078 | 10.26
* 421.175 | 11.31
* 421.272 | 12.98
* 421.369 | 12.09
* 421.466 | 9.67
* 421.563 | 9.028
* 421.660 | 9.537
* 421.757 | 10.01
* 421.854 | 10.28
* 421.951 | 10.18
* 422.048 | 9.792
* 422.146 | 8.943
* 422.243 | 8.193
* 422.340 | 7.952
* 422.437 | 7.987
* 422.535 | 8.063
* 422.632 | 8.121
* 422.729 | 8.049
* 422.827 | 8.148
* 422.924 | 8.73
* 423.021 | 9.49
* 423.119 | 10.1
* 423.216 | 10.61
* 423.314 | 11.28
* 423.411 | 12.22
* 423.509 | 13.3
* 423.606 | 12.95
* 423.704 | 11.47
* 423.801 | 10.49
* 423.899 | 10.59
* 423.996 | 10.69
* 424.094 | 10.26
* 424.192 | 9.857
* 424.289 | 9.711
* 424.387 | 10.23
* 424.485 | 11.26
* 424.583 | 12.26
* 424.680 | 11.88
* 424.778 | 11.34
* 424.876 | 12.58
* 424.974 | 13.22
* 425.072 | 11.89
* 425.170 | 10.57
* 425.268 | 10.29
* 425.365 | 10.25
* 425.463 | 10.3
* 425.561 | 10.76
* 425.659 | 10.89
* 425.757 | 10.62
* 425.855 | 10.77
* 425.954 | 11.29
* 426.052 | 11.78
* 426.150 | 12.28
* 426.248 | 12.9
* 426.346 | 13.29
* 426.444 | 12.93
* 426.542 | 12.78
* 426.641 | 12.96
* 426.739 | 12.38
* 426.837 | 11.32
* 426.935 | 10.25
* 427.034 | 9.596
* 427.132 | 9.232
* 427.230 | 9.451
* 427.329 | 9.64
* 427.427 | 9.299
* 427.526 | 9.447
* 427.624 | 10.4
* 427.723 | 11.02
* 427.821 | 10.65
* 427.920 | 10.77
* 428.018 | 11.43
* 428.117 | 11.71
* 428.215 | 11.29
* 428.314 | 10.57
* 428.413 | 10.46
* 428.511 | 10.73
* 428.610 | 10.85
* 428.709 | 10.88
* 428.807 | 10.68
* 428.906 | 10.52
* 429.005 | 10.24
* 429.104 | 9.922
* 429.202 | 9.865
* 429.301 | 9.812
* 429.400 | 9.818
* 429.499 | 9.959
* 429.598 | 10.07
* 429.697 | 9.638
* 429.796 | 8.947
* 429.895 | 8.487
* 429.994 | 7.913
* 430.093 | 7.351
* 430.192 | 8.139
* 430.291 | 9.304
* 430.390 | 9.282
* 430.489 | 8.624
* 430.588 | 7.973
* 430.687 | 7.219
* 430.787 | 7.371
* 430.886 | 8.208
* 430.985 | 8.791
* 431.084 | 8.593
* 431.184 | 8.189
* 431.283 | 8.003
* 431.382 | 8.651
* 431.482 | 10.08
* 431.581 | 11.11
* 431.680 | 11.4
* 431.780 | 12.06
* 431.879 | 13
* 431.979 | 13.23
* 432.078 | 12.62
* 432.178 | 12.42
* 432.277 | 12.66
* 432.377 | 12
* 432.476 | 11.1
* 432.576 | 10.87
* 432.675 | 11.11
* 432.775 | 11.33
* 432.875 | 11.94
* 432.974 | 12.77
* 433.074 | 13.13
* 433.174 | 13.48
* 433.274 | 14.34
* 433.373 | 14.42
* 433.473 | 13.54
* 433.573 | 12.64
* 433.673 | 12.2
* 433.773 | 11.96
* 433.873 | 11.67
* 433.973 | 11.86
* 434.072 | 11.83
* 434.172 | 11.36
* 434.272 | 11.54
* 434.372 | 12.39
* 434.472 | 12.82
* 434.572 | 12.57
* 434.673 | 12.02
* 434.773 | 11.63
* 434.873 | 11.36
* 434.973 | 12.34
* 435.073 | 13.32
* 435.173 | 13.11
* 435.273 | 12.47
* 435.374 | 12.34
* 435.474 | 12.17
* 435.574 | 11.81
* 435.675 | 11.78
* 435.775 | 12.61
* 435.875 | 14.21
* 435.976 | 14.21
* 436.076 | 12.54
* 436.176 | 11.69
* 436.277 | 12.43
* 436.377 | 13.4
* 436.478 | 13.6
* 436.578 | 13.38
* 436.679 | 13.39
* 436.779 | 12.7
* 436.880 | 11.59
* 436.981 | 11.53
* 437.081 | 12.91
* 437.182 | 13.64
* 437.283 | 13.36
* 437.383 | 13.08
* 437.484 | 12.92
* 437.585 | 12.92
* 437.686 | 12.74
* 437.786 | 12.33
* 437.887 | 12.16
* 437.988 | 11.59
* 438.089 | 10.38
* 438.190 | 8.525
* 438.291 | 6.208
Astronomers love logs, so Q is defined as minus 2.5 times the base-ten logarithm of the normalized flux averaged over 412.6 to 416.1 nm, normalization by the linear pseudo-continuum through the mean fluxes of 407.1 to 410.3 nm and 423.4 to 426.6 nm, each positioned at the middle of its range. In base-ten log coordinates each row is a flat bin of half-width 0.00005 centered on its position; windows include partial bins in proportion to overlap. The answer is 0.13 mag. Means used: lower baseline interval 10.1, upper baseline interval 11.4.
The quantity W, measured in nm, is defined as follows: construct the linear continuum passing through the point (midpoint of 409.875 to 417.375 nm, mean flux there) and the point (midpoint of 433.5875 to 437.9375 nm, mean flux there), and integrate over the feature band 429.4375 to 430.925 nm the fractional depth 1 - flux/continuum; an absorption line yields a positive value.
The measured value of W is 0.41 nm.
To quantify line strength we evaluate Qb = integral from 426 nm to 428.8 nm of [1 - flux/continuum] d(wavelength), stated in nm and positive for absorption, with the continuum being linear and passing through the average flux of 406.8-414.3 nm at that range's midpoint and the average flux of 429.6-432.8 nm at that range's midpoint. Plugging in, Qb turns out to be -0.34 nm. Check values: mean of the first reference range 9.9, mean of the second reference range 9.86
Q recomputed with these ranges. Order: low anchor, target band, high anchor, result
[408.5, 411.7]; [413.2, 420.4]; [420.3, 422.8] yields 0.02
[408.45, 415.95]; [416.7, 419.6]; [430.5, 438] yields 0.07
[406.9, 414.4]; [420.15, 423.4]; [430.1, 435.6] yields 0.09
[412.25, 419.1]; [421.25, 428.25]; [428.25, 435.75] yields -0.03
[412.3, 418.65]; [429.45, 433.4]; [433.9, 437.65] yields 0.15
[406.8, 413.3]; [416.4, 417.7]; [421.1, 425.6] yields 0.09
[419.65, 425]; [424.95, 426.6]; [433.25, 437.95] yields -0.07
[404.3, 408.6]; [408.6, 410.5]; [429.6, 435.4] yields 0.03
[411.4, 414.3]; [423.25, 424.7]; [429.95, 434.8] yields -0.08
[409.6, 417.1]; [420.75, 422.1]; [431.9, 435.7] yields 0.03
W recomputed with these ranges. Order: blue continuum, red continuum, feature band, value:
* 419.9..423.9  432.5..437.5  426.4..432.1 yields 0.673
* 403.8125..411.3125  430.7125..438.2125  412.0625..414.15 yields 0.170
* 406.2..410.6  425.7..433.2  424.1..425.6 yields -0.099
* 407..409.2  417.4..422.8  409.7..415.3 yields 0.297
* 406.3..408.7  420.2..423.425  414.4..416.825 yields 0.081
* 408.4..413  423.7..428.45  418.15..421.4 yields 0.162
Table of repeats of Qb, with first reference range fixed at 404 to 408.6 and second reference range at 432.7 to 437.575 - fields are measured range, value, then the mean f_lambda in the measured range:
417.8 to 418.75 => 0.079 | 10.2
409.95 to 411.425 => 0.050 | 10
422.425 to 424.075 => 0.192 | 10.2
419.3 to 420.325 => 0.135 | 9.73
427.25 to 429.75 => 0.338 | 10.4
